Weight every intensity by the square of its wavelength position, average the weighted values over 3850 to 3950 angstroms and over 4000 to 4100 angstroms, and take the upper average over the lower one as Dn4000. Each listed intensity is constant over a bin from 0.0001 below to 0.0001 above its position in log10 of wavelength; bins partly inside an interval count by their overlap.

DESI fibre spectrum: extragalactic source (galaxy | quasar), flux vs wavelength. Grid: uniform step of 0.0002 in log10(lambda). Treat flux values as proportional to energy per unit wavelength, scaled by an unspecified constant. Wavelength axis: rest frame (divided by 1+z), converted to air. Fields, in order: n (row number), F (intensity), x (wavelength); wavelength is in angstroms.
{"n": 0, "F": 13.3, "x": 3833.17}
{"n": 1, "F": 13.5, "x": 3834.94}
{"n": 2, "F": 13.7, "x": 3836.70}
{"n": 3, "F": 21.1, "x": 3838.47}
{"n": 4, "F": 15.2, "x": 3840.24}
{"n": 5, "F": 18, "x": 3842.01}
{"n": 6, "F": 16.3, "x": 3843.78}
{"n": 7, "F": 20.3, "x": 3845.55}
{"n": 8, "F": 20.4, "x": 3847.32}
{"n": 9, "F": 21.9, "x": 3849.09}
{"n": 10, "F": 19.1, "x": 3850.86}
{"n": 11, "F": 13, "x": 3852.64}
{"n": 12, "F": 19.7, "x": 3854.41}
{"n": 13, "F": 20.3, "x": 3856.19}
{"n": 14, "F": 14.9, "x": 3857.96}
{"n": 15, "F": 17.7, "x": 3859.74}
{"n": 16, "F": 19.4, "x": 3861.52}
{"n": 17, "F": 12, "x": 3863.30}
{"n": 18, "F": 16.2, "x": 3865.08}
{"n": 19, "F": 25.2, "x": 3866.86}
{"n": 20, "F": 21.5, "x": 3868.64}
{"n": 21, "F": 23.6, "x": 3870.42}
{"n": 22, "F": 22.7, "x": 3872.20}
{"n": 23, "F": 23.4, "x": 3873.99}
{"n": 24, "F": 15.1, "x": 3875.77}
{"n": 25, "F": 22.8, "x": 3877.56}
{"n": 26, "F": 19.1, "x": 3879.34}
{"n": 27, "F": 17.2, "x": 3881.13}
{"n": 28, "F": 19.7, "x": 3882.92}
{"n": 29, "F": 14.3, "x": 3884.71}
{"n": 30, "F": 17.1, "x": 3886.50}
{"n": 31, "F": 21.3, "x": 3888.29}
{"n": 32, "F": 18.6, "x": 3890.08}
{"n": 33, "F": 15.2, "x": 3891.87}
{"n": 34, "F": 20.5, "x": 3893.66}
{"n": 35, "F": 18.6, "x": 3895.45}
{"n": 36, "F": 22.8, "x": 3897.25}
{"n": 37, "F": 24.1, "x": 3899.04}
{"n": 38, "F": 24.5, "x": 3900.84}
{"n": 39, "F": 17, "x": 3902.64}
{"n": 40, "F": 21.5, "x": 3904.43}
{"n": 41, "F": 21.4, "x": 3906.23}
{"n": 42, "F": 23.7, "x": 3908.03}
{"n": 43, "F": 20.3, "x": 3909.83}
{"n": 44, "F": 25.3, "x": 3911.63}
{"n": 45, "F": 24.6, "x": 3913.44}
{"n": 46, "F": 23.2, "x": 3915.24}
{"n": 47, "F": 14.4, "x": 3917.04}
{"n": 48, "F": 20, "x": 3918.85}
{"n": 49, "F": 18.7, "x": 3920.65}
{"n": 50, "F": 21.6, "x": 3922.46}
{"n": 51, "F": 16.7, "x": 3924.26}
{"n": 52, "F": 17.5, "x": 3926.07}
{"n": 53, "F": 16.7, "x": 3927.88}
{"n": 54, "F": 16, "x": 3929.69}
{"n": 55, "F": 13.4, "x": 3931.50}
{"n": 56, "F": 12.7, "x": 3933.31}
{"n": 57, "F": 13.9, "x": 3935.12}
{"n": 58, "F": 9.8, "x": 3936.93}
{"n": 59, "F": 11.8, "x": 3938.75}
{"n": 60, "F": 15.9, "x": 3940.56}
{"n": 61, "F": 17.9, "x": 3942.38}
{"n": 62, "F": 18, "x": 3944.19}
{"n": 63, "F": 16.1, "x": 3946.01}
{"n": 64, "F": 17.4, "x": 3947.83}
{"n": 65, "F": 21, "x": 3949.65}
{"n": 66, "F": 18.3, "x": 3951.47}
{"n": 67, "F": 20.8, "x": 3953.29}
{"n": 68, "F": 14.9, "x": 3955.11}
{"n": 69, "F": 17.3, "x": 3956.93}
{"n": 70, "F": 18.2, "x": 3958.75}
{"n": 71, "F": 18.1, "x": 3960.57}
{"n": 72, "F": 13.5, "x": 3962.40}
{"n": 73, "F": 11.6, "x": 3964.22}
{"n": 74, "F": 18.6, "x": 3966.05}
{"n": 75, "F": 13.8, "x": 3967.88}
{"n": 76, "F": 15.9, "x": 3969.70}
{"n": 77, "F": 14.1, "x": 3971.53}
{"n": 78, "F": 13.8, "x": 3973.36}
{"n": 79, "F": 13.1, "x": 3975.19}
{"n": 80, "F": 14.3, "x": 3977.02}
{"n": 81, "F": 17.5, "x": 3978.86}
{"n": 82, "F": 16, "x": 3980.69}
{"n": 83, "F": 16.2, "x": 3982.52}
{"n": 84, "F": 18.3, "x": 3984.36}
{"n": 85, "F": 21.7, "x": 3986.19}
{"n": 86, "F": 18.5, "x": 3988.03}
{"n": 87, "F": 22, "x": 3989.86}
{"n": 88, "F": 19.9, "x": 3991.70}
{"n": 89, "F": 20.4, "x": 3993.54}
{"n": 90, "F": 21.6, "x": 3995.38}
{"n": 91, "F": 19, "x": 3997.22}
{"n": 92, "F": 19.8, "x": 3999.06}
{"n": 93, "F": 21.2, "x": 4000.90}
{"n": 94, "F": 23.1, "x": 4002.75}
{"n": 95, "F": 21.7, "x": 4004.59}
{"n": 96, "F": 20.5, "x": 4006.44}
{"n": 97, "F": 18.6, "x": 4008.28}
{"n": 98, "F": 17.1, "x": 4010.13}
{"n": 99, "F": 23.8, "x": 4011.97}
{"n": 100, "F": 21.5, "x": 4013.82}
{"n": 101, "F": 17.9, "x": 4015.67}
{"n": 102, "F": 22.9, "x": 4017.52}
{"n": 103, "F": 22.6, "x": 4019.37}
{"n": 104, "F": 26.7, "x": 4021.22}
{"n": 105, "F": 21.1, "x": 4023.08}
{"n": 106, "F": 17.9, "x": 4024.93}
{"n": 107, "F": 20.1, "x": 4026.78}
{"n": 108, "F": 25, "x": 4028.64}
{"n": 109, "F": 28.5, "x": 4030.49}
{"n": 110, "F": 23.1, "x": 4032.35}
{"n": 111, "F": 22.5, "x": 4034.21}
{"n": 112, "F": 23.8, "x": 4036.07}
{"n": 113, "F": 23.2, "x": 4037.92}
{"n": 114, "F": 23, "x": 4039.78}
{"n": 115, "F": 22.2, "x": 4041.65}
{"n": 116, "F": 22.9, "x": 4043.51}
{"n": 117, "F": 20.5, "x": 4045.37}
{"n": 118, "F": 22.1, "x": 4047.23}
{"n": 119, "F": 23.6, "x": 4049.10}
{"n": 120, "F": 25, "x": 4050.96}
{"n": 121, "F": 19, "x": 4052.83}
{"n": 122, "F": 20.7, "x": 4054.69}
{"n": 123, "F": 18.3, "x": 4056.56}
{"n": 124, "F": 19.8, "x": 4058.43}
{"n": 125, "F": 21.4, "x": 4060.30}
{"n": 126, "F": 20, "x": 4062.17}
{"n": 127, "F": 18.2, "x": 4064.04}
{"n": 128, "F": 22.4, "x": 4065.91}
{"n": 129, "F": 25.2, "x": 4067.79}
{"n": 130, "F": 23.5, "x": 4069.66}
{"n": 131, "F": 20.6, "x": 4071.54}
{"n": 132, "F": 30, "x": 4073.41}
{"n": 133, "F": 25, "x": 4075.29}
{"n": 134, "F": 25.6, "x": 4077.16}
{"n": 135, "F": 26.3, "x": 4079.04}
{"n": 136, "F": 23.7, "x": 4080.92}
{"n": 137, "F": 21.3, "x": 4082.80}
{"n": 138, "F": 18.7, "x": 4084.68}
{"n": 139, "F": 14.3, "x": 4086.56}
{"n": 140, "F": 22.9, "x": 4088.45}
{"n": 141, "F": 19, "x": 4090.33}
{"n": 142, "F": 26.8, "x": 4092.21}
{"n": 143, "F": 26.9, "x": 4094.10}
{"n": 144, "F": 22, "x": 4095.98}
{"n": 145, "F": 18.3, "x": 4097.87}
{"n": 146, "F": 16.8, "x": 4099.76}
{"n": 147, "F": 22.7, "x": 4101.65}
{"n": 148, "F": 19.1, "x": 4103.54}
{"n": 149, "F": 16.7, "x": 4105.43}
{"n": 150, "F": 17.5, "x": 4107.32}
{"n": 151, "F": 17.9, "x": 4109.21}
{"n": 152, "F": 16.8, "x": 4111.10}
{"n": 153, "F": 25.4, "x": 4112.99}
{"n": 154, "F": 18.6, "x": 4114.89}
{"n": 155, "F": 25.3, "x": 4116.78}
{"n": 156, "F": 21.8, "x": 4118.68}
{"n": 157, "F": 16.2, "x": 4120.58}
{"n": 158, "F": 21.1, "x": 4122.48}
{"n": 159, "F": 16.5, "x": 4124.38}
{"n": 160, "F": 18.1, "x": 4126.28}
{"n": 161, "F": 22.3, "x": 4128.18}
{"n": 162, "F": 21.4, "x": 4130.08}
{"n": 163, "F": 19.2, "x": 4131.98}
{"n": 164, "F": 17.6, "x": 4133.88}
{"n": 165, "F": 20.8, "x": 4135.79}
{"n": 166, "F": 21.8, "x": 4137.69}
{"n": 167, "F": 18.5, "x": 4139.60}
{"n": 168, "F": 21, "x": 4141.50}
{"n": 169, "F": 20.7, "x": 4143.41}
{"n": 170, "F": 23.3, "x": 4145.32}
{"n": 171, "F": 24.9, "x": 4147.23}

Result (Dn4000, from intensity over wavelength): 1.3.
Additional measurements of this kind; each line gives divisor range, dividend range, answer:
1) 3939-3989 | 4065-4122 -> 1.38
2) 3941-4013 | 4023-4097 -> 1.29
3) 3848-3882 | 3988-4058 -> 1.22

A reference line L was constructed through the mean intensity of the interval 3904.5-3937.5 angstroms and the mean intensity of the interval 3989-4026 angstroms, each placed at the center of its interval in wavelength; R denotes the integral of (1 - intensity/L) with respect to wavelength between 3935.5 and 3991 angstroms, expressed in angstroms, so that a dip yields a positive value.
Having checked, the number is 9.1 angstroms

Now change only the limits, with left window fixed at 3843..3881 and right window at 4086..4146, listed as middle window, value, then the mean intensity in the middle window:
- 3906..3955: 3.9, 17.9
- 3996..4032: -3.1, 21.6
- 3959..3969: 2.2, 15.3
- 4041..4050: -1.0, 22.3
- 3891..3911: -1.6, 20.9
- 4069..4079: -2.5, 25.1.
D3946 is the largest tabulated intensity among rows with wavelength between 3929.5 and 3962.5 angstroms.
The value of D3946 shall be 21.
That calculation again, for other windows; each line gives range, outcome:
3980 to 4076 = 30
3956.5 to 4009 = 23.1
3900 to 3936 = 25.3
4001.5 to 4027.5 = 26.7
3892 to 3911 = 24.5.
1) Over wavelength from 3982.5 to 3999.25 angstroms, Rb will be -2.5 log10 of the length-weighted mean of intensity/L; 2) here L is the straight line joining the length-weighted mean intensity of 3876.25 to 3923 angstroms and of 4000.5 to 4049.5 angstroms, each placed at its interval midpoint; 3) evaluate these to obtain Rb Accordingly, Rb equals 0.09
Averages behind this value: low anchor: 20.2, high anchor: 22.1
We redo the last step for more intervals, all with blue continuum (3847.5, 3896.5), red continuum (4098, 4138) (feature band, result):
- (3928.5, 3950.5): 0.24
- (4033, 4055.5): -0.15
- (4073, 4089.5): -0.17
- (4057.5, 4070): -0.10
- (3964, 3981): 0.27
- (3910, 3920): -0.12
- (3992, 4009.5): -0.07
